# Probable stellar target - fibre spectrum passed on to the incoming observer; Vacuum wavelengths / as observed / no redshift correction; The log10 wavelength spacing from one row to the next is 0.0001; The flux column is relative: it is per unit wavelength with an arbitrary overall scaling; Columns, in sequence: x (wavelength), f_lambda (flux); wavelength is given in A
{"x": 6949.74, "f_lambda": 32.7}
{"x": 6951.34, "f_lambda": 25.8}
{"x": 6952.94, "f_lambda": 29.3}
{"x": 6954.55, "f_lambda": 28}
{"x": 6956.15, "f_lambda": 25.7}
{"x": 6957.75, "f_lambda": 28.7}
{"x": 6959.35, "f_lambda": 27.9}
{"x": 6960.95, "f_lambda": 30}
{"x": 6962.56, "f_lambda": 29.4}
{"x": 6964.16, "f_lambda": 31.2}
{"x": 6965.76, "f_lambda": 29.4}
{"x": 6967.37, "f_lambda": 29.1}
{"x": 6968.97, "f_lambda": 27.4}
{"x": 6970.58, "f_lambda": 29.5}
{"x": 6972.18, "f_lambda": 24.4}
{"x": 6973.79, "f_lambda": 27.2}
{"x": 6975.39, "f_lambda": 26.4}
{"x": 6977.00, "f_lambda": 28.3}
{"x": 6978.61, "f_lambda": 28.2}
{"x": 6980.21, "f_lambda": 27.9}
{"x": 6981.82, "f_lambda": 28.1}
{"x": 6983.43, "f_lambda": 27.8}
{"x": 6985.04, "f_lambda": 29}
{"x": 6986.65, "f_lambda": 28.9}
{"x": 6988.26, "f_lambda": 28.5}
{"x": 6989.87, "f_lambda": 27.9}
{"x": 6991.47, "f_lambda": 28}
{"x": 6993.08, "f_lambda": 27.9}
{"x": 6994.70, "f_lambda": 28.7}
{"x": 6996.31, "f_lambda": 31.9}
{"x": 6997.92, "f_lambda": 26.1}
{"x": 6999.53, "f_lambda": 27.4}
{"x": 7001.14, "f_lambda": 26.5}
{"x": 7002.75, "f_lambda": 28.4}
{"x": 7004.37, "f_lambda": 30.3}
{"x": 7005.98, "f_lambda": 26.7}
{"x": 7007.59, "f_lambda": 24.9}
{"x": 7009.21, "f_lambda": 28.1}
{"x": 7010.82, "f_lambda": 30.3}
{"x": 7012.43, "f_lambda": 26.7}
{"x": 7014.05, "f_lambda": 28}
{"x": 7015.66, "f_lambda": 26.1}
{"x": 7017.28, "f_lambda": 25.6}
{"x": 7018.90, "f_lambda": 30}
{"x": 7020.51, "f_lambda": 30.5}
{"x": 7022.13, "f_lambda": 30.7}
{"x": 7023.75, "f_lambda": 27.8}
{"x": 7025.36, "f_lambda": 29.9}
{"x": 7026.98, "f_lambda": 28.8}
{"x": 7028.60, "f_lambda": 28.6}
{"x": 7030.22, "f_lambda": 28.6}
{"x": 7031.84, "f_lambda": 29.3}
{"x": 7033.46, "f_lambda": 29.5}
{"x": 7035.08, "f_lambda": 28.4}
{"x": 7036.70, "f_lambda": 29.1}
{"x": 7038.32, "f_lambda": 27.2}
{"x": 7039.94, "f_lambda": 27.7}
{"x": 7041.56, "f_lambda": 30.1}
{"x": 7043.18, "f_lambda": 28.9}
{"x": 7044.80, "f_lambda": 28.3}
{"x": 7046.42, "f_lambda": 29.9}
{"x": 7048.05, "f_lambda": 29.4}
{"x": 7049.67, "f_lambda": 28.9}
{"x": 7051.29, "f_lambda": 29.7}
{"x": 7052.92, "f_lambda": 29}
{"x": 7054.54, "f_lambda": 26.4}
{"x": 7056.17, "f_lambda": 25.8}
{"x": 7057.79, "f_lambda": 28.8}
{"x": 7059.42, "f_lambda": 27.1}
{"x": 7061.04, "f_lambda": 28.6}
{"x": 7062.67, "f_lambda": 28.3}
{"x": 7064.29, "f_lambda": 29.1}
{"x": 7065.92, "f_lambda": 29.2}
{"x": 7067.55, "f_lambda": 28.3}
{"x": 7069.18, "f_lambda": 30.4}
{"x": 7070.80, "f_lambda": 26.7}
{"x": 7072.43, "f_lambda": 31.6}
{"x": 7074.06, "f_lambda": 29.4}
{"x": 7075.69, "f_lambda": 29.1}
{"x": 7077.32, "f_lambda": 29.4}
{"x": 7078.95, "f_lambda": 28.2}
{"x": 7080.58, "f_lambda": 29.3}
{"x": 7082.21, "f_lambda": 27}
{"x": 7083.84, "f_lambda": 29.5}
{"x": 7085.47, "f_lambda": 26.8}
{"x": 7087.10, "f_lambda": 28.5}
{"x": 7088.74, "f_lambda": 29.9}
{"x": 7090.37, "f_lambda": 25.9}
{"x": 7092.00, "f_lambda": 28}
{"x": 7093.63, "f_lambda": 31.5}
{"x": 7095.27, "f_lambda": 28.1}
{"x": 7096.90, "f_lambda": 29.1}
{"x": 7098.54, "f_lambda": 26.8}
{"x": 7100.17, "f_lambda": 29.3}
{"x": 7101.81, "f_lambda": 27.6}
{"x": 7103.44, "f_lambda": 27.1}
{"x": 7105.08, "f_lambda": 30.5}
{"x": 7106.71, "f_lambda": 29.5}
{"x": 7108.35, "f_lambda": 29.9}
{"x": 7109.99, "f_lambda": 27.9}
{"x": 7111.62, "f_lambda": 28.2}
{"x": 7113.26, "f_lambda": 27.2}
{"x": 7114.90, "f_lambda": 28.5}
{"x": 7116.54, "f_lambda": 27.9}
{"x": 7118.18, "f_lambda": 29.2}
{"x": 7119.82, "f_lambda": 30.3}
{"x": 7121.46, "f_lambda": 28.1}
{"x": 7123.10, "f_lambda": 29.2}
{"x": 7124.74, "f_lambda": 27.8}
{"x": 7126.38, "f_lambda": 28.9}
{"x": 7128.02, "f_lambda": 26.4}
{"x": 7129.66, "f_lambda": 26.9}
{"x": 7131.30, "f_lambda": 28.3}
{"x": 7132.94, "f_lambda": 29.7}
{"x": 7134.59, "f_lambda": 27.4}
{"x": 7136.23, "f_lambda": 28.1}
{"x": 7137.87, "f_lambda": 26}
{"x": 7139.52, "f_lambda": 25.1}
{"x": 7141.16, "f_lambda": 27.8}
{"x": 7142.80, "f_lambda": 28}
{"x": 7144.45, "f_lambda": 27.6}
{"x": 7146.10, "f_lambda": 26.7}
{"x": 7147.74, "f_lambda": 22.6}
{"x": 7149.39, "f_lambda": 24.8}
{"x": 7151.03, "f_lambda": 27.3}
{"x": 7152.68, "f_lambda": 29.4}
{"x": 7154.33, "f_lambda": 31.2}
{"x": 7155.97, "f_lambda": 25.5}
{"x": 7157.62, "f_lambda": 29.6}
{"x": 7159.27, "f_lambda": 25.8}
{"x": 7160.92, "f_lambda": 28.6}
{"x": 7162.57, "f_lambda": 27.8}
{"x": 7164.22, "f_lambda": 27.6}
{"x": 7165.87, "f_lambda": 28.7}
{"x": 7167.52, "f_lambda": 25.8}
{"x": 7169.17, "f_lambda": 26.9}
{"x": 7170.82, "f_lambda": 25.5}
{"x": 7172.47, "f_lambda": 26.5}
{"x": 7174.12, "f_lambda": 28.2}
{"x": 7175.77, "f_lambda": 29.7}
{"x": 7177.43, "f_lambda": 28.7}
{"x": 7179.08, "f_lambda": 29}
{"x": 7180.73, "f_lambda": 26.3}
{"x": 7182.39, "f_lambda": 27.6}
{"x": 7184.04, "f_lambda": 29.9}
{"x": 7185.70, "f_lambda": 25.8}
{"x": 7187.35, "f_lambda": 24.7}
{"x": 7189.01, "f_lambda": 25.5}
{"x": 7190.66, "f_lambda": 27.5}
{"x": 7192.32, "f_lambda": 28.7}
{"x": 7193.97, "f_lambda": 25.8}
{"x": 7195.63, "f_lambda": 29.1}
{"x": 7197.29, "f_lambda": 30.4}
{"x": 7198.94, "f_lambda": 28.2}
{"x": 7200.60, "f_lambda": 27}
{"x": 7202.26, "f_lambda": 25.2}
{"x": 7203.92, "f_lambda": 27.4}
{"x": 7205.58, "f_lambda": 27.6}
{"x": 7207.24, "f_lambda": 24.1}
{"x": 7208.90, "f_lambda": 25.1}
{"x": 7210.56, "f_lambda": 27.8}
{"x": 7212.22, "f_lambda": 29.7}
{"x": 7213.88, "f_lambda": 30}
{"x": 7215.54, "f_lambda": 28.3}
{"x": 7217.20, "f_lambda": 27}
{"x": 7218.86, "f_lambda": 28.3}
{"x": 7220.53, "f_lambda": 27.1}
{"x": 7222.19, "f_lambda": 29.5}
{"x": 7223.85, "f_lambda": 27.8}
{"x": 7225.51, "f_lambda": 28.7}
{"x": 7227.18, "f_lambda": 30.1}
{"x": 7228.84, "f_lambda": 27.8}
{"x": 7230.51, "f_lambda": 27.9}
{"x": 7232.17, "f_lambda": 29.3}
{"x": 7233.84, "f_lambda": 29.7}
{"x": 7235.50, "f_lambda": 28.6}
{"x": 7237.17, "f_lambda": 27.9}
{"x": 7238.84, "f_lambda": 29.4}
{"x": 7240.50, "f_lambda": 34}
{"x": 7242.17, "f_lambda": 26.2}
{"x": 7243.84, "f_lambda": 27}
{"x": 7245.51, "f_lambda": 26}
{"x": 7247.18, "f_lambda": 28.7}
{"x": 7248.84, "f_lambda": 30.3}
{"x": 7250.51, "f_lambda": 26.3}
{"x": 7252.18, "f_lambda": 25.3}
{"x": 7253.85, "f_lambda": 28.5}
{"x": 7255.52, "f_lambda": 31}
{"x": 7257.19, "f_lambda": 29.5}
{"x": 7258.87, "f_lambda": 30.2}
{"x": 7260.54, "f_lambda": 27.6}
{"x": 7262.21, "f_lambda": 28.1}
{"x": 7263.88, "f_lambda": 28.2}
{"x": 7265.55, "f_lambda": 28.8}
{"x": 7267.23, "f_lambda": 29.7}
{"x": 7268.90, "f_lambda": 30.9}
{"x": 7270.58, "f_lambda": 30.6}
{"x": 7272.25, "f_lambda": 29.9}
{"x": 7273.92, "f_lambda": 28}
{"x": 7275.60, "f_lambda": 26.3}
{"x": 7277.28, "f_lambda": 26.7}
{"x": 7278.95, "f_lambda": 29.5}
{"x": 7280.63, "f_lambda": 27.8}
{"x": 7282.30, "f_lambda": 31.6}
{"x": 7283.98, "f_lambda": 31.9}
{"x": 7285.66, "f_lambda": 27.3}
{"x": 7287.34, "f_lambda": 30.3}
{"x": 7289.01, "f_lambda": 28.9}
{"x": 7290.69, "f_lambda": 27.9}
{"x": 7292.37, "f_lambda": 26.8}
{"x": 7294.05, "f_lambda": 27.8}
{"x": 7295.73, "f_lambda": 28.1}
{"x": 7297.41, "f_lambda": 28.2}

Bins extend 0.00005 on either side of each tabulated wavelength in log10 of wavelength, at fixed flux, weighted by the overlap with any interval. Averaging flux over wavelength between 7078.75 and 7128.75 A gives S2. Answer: 28.5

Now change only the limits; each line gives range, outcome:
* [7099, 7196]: 27.7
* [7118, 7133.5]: 28.4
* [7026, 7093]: 28.6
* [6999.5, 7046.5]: 28.4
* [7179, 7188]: 27.1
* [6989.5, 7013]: 28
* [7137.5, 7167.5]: 27.2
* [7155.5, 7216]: 27.5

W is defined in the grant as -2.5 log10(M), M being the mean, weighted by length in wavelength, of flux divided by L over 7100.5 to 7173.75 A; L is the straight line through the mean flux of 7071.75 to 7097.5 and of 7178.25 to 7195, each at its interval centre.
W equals 0.01 mag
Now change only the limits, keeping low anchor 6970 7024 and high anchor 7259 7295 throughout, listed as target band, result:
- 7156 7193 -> 0.04 mag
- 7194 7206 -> 0.03 mag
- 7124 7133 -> 0.02 mag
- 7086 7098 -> -0.01 mag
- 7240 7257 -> 0.02 mag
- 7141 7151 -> 0.09 mag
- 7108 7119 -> 0.00 mag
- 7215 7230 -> 0.01 mag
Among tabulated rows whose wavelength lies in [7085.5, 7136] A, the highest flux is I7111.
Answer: 31.5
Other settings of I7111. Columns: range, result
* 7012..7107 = 31.6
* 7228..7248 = 34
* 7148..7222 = 31.2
